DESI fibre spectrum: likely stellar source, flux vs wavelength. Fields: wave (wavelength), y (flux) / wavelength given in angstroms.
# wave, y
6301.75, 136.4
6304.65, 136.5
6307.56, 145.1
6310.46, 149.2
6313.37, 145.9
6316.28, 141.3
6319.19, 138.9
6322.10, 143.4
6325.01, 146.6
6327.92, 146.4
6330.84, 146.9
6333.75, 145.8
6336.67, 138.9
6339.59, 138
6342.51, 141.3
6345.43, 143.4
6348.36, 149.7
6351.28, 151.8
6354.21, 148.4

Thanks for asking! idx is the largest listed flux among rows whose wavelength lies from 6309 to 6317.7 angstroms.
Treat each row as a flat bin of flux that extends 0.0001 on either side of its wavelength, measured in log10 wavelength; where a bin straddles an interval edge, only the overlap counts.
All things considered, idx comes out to 149.2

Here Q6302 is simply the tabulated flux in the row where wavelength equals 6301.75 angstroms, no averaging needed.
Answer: 136.4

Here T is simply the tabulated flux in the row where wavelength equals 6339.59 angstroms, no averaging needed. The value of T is 138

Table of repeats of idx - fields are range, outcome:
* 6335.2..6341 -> 138.9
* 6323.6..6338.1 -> 146.9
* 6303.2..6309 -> 145.1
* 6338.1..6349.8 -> 149.7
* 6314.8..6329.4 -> 146.6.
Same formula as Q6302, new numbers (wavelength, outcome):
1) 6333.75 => 145.8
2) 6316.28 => 141.3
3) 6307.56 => 145.1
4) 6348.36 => 149.7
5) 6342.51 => 141.3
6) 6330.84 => 146.9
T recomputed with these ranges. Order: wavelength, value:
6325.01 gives 146.6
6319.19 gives 138.9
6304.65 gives 136.5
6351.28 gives 151.8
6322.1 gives 143.4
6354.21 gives 148.4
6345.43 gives 143.4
